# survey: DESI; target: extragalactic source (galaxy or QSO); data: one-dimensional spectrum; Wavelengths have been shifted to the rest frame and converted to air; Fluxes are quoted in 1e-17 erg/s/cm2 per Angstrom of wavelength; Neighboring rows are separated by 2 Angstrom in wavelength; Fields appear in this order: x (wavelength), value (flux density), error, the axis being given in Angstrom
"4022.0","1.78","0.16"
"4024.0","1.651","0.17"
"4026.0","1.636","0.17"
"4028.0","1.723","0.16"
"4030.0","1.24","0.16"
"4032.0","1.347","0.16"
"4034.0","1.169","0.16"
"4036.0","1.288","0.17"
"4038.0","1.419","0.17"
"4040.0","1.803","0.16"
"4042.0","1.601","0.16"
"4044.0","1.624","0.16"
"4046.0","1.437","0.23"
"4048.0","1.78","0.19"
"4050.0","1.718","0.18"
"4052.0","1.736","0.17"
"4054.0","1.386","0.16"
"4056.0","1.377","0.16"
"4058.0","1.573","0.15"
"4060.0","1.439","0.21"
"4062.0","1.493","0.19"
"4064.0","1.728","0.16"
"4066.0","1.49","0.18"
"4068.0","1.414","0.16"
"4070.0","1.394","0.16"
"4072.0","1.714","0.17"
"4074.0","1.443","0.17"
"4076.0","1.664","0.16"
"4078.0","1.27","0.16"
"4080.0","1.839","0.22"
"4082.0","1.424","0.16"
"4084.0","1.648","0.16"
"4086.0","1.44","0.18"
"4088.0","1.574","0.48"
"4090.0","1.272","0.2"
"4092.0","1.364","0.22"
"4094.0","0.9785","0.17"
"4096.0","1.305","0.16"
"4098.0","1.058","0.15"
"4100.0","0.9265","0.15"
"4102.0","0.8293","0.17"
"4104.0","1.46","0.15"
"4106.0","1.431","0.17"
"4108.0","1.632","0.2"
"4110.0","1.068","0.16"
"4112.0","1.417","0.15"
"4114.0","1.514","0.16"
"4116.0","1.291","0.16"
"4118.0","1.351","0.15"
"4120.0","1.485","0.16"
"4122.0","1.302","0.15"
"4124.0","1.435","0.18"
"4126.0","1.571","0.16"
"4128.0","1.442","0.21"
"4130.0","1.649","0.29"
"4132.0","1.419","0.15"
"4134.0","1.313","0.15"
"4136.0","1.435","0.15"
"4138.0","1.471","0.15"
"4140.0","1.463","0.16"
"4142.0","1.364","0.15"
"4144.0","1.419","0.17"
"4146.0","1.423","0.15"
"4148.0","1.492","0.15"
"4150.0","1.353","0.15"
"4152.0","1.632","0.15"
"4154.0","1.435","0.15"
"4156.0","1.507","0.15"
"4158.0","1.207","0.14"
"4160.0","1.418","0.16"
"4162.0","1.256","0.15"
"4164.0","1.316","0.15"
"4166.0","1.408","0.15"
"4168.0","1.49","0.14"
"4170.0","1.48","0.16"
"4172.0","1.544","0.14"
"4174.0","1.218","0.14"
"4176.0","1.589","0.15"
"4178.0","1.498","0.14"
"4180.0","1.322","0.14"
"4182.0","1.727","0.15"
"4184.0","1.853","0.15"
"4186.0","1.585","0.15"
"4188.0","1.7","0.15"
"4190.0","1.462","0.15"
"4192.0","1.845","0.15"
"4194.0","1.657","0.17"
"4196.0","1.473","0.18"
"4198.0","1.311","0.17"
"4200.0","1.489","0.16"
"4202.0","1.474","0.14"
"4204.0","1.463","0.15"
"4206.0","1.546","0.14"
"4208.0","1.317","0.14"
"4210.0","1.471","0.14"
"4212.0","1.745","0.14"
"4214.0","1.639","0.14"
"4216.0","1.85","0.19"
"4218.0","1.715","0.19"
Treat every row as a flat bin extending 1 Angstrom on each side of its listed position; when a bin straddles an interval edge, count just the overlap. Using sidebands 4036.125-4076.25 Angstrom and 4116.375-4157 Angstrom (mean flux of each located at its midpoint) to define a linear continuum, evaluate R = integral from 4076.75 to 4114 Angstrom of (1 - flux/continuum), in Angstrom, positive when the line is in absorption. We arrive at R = 4.09 Angstrom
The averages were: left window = 1.55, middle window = 1.34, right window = 1.45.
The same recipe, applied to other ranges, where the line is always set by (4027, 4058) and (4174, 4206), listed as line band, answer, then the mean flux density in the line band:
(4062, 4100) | 2.2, 1.43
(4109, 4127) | 1.8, 1.38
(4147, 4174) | 2.2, 1.42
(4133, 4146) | 1.1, 1.41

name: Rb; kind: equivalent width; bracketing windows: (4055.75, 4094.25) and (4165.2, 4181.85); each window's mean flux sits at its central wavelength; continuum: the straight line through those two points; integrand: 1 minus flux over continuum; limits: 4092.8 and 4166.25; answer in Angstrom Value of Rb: 5.4 Angstrom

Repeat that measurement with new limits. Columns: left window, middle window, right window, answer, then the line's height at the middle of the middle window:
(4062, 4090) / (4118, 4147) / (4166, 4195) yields 2.0 Angstrom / 1.55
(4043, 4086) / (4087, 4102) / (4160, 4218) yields 3.5 Angstrom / 1.54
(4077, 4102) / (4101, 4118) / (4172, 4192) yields 0.5 Angstrom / 1.37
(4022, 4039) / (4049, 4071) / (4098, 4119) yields -2.1 Angstrom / 1.39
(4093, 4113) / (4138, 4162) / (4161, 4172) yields -1.2 Angstrom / 1.35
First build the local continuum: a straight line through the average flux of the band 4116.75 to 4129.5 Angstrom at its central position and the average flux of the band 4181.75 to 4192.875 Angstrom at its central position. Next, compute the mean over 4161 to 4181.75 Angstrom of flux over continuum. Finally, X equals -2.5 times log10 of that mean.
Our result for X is 0.15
